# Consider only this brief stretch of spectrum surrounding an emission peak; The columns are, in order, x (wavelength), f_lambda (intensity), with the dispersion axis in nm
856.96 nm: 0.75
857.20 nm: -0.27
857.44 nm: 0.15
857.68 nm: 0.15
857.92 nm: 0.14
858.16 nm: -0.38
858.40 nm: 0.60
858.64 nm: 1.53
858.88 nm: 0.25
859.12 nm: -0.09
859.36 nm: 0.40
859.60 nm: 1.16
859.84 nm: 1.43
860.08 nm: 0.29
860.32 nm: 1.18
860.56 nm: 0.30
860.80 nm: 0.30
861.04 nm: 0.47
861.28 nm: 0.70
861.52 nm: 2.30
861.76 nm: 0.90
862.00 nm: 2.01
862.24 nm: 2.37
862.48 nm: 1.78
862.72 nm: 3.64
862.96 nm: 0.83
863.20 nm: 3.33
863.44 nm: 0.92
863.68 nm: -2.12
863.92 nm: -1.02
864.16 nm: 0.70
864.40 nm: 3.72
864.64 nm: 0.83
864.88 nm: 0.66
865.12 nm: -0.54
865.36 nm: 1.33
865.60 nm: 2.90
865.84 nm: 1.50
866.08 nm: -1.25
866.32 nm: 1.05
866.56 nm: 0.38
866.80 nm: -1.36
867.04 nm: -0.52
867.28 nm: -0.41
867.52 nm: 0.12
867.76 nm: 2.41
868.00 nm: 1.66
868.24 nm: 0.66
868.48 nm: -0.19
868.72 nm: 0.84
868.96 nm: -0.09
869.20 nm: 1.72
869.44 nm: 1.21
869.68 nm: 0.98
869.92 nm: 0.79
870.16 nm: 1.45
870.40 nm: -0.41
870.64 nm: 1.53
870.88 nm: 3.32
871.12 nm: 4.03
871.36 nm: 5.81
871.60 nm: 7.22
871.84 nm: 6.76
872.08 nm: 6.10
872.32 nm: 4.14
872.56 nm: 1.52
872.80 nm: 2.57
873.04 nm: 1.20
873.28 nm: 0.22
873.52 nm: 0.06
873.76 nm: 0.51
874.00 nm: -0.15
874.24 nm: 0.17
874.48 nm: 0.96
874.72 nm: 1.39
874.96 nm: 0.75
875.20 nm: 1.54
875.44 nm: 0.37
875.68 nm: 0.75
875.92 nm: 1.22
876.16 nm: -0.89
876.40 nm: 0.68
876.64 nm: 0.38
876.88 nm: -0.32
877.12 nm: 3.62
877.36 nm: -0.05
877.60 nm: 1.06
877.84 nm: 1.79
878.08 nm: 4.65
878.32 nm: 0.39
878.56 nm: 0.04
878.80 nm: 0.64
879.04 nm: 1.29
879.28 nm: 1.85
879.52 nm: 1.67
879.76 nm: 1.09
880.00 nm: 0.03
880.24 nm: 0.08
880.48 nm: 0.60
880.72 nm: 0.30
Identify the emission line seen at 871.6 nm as [O II] 3727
